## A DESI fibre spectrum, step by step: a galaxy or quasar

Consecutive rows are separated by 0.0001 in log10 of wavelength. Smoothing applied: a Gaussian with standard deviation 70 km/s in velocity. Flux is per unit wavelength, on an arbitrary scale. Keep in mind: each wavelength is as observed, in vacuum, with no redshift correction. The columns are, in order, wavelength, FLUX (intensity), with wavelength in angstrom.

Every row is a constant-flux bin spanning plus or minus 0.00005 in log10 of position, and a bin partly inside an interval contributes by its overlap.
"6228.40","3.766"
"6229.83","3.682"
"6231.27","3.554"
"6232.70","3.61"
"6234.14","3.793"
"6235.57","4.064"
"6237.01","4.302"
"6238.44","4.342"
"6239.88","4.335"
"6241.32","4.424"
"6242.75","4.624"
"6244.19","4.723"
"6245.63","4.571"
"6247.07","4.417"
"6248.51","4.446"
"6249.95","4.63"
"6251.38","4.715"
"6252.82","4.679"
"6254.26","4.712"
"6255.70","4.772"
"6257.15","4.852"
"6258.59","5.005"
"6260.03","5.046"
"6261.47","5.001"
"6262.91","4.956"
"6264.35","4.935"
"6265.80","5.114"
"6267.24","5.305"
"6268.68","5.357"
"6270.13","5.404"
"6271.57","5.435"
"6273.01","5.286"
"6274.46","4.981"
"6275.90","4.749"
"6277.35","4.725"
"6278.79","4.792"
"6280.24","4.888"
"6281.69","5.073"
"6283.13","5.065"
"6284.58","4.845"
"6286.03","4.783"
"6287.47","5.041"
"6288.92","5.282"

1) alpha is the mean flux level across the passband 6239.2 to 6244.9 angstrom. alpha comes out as 4.53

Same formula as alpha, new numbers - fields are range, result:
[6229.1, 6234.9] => 3.67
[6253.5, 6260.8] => 4.87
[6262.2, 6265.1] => 4.94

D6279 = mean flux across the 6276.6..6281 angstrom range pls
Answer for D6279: 4.8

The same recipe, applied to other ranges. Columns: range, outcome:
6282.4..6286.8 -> 4.91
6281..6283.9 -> 5.07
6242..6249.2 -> 4.56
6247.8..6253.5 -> 4.62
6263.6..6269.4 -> 5.18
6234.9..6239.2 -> 4.24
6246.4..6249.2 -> 4.43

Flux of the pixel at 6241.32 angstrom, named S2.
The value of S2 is 4.424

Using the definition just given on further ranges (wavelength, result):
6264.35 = 4.935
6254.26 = 4.712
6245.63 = 4.571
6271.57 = 5.435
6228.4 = 3.766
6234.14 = 3.793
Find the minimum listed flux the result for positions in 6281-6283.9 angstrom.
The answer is 5.065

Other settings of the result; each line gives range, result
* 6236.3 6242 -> 4.302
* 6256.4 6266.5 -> 4.852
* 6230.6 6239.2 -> 3.554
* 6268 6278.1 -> 4.725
